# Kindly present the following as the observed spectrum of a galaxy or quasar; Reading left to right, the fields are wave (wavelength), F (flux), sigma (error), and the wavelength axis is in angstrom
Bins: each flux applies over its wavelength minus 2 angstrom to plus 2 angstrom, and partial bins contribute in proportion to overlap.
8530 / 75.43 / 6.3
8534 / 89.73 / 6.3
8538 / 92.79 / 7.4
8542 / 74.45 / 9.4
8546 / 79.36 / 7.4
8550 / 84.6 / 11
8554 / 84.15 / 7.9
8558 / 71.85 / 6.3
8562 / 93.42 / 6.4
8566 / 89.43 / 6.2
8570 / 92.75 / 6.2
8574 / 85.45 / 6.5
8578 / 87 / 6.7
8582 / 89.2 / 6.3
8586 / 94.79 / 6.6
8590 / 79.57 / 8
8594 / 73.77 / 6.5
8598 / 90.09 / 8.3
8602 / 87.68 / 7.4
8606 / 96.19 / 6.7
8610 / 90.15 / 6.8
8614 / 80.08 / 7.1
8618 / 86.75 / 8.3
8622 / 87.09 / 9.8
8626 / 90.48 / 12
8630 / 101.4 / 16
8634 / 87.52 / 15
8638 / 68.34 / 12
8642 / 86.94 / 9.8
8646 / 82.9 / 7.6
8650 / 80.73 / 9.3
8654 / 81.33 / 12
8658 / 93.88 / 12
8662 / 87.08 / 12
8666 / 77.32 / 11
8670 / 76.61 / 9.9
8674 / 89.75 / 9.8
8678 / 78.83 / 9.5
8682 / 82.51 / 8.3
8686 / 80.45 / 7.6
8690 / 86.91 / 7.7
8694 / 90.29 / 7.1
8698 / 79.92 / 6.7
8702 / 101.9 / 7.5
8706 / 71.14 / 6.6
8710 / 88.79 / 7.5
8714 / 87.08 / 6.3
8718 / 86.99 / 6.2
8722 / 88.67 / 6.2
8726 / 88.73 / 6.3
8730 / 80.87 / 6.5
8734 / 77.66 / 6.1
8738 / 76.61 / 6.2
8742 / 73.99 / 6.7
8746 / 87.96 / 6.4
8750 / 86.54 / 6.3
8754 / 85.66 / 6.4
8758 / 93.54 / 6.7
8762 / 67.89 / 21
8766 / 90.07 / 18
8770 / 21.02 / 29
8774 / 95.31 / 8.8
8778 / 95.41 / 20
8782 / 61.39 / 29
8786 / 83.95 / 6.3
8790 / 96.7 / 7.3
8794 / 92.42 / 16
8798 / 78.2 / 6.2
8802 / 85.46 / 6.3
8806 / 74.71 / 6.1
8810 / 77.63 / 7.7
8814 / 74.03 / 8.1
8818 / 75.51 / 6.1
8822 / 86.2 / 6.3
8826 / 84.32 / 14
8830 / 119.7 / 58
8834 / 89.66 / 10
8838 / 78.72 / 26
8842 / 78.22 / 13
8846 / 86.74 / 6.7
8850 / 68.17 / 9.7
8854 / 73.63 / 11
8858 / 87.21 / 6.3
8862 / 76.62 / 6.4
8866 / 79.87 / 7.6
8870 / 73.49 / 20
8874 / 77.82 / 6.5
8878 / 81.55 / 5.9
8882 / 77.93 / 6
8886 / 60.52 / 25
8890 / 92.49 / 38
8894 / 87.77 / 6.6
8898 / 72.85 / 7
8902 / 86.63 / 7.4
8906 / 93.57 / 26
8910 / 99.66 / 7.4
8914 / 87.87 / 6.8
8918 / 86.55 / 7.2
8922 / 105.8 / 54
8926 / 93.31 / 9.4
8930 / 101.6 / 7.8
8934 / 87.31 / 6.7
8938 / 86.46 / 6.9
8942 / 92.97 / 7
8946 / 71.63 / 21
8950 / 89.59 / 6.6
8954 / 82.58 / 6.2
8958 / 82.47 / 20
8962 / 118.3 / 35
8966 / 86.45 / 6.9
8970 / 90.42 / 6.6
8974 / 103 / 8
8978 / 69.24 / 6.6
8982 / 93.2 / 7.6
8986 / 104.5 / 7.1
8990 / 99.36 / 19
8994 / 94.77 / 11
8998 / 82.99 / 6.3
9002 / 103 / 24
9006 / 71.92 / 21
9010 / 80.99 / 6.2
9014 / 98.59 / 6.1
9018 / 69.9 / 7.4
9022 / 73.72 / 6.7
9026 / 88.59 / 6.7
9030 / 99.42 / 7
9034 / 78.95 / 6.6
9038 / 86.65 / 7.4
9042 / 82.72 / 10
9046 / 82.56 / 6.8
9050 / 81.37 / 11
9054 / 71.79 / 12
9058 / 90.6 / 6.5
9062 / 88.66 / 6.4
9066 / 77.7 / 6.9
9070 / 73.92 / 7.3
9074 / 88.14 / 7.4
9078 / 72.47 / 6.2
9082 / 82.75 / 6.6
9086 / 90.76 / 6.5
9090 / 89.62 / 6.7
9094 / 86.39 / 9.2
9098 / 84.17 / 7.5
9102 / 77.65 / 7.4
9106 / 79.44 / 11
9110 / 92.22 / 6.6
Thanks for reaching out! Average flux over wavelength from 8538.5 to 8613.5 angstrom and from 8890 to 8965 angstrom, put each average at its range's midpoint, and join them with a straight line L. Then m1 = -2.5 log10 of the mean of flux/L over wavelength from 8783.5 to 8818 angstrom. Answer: 0.08 mag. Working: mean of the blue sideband 85.8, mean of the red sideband 90.4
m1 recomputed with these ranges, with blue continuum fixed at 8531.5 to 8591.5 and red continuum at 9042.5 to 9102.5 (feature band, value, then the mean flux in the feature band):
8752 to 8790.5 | 0.08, 78.4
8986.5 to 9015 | -0.09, 90.7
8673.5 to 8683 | 0.03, 82.9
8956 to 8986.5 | -0.12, 92.9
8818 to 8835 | -0.11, 93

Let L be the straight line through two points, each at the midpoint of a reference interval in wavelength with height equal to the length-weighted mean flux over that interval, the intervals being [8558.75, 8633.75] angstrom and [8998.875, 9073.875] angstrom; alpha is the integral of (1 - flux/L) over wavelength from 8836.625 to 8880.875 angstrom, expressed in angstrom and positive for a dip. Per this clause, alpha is 3.67 angstrom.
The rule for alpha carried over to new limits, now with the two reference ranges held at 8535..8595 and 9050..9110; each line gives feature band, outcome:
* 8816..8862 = -0.11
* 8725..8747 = 1.05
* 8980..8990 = -1.90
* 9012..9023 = 0.22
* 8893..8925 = -2.59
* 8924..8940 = -1.68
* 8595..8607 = -0.64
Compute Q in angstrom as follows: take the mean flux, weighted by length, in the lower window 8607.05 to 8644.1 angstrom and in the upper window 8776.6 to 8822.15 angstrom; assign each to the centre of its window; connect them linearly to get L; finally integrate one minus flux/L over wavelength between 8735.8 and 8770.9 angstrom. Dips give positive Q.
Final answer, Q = 2.2 angstrom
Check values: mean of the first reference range 86.8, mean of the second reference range 81.4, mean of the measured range 77.7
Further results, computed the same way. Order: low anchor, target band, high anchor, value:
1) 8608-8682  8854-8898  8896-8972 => 5.06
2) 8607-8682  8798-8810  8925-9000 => 1.18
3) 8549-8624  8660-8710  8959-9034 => 2.07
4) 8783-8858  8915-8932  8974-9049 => -2.17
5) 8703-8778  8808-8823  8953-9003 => 1.26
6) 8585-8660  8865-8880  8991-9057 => 1.25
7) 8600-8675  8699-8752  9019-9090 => 0.60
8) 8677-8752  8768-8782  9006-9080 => 2.42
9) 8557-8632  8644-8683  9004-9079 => 1.77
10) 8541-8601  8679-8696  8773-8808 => 0.00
